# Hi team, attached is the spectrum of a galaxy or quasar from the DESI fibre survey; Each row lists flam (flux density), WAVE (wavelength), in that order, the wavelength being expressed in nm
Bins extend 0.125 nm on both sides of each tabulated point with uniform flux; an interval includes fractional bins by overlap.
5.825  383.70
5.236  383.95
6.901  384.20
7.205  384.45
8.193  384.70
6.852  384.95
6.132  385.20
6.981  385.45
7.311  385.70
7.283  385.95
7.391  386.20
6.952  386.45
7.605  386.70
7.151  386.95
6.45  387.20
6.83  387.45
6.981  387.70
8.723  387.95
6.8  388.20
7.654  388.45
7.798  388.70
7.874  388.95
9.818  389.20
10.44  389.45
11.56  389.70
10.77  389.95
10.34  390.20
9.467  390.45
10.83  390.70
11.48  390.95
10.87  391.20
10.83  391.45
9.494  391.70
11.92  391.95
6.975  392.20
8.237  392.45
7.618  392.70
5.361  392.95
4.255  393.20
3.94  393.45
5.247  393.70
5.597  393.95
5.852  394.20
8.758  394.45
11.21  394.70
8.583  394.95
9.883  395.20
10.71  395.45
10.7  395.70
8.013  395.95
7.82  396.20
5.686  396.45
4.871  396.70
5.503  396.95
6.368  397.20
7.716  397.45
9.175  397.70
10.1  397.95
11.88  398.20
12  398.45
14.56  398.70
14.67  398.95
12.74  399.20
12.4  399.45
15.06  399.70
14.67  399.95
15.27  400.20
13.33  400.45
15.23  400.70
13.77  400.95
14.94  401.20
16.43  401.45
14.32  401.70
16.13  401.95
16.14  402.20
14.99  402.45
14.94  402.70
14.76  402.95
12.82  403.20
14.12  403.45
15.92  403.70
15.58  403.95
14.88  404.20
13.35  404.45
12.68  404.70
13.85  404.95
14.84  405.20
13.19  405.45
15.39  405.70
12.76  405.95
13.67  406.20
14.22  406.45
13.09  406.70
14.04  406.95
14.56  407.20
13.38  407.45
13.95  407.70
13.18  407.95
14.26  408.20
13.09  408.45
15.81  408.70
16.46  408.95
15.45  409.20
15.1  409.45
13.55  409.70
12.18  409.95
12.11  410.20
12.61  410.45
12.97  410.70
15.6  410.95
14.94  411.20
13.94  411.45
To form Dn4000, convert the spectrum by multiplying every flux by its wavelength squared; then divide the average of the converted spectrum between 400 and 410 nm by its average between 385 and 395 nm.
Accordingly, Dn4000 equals 1.91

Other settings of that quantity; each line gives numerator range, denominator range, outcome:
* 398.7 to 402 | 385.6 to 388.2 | 2.14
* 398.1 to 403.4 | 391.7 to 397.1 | 1.97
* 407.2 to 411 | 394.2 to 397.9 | 1.82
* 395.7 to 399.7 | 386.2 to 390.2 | 1.24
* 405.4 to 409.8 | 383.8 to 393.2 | 1.90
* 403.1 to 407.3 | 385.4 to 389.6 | 2.00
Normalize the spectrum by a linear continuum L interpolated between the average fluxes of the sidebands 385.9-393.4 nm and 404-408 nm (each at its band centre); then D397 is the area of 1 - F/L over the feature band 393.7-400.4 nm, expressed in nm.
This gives 0.66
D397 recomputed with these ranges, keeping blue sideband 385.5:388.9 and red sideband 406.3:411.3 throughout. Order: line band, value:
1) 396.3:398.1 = 0.57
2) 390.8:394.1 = 0.37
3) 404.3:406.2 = -0.12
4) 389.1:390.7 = -0.45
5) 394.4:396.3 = 0.06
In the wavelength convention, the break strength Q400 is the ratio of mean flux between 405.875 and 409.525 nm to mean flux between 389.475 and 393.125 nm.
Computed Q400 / 1.47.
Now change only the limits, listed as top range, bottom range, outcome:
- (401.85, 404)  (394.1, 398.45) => 1.76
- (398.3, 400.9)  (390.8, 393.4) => 1.63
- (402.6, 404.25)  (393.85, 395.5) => 1.71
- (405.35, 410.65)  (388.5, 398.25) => 1.63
